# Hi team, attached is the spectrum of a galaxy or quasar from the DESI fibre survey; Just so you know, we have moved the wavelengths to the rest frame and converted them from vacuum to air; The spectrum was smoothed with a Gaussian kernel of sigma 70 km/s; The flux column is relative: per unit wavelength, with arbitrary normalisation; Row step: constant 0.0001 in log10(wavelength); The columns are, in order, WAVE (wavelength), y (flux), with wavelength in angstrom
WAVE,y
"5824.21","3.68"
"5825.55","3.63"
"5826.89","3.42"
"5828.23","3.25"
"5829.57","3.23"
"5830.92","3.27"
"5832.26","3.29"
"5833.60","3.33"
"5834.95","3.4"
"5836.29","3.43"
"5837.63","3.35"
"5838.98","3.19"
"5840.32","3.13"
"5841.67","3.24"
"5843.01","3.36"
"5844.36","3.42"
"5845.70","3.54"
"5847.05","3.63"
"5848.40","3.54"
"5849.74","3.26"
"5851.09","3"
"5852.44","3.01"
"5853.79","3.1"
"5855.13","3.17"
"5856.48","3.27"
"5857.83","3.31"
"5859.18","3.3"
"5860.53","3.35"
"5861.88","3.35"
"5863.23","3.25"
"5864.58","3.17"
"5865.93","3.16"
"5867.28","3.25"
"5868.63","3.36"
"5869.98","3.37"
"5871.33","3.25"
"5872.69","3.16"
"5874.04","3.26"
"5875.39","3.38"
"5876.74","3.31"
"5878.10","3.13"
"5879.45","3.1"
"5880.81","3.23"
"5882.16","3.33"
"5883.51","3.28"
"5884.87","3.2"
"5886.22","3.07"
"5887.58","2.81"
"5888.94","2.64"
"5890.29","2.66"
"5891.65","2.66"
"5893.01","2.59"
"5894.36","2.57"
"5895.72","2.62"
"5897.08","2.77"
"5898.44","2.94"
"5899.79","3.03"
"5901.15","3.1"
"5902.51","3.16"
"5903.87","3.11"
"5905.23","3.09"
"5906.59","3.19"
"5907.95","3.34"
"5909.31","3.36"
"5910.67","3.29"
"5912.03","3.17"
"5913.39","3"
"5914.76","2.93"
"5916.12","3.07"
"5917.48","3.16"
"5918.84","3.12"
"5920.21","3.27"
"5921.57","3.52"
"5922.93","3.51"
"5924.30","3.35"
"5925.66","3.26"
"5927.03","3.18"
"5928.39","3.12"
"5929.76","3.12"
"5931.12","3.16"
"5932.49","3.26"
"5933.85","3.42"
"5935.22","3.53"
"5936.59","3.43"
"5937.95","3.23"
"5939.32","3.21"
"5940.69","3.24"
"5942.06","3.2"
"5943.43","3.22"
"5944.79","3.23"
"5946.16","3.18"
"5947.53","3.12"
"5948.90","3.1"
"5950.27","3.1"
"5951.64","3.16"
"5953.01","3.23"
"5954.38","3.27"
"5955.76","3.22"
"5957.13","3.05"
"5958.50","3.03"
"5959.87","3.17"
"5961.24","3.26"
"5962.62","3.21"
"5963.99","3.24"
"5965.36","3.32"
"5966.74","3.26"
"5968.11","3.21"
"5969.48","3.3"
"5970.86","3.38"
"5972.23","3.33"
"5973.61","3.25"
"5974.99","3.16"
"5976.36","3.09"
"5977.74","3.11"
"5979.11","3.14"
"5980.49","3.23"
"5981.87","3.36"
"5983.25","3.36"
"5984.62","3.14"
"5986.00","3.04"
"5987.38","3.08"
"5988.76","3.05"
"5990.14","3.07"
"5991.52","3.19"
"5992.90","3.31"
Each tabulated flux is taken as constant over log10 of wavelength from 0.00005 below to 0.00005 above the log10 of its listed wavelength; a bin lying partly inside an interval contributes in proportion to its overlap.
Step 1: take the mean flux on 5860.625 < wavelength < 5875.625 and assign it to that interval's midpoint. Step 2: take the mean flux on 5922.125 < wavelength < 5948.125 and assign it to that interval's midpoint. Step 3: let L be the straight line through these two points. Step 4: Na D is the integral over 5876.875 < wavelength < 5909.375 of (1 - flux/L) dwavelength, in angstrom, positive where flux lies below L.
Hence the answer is 2.7 angstrom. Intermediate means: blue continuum 3.27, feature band 3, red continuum 3.26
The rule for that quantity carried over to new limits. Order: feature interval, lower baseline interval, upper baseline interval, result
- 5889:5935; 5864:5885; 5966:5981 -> 2.1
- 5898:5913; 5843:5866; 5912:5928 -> 0.3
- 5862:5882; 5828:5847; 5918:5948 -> 0.4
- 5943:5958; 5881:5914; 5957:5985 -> 0.0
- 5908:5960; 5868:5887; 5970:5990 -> -0.1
